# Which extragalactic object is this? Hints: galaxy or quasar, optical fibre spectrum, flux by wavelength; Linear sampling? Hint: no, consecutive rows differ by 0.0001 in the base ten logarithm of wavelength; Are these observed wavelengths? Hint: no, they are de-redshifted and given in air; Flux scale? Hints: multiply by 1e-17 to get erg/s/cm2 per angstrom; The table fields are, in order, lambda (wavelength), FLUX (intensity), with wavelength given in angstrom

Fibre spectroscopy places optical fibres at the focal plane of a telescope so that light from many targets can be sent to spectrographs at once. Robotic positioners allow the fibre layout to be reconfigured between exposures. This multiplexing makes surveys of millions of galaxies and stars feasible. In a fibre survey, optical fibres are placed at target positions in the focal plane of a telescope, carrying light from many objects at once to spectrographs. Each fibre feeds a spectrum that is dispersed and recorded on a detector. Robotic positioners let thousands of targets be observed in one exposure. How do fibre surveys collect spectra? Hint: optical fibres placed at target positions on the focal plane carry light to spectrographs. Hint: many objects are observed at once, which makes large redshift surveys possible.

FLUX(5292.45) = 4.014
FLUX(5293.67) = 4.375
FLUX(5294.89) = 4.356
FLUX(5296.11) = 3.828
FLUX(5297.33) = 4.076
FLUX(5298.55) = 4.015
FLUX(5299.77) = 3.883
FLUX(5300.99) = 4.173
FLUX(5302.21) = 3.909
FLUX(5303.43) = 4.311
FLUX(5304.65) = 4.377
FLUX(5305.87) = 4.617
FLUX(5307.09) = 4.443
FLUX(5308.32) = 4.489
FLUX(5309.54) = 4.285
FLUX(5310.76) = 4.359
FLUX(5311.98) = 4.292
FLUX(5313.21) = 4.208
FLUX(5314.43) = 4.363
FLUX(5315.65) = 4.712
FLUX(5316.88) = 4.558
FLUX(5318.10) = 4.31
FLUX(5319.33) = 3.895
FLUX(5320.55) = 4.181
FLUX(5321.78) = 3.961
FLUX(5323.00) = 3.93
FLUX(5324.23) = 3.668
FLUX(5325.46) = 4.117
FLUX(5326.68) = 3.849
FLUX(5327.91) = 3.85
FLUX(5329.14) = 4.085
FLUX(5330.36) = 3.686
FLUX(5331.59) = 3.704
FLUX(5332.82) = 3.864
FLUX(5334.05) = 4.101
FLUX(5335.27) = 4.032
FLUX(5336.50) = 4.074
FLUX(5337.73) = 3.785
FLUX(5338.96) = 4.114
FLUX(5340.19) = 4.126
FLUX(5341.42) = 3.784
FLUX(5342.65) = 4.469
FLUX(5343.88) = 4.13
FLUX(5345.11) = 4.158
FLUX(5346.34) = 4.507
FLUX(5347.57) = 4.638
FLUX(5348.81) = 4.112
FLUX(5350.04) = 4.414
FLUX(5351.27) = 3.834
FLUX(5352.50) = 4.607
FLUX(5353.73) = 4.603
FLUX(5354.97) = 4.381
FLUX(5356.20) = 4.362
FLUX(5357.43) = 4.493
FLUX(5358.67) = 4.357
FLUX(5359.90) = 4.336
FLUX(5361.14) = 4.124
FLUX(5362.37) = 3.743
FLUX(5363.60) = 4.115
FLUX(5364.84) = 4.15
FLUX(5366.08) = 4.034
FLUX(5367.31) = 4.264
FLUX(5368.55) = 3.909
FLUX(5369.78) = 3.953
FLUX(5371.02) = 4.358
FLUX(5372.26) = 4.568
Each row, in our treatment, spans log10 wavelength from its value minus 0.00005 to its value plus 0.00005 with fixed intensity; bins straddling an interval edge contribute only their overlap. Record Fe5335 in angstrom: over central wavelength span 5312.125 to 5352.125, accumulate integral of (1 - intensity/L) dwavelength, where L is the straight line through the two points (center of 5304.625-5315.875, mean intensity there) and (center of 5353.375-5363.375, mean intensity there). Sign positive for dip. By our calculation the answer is 2.3 angstrom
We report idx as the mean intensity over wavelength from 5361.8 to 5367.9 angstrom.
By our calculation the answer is 4.06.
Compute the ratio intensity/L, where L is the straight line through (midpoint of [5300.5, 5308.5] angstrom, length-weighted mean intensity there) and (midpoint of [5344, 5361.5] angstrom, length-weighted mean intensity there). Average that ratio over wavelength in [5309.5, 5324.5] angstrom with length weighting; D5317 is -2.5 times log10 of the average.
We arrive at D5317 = 0.028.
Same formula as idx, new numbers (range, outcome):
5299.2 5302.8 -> 3.99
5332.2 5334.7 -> 3.99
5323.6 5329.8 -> 3.91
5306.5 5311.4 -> 4.39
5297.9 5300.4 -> 3.95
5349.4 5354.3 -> 4.37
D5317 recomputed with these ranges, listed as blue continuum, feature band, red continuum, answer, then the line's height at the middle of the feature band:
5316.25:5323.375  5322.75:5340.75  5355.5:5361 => 0.08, 4.21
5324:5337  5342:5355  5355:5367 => -0.07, 4.09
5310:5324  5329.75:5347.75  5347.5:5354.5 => 0.06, 4.3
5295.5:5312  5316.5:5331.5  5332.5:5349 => 0.05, 4.18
